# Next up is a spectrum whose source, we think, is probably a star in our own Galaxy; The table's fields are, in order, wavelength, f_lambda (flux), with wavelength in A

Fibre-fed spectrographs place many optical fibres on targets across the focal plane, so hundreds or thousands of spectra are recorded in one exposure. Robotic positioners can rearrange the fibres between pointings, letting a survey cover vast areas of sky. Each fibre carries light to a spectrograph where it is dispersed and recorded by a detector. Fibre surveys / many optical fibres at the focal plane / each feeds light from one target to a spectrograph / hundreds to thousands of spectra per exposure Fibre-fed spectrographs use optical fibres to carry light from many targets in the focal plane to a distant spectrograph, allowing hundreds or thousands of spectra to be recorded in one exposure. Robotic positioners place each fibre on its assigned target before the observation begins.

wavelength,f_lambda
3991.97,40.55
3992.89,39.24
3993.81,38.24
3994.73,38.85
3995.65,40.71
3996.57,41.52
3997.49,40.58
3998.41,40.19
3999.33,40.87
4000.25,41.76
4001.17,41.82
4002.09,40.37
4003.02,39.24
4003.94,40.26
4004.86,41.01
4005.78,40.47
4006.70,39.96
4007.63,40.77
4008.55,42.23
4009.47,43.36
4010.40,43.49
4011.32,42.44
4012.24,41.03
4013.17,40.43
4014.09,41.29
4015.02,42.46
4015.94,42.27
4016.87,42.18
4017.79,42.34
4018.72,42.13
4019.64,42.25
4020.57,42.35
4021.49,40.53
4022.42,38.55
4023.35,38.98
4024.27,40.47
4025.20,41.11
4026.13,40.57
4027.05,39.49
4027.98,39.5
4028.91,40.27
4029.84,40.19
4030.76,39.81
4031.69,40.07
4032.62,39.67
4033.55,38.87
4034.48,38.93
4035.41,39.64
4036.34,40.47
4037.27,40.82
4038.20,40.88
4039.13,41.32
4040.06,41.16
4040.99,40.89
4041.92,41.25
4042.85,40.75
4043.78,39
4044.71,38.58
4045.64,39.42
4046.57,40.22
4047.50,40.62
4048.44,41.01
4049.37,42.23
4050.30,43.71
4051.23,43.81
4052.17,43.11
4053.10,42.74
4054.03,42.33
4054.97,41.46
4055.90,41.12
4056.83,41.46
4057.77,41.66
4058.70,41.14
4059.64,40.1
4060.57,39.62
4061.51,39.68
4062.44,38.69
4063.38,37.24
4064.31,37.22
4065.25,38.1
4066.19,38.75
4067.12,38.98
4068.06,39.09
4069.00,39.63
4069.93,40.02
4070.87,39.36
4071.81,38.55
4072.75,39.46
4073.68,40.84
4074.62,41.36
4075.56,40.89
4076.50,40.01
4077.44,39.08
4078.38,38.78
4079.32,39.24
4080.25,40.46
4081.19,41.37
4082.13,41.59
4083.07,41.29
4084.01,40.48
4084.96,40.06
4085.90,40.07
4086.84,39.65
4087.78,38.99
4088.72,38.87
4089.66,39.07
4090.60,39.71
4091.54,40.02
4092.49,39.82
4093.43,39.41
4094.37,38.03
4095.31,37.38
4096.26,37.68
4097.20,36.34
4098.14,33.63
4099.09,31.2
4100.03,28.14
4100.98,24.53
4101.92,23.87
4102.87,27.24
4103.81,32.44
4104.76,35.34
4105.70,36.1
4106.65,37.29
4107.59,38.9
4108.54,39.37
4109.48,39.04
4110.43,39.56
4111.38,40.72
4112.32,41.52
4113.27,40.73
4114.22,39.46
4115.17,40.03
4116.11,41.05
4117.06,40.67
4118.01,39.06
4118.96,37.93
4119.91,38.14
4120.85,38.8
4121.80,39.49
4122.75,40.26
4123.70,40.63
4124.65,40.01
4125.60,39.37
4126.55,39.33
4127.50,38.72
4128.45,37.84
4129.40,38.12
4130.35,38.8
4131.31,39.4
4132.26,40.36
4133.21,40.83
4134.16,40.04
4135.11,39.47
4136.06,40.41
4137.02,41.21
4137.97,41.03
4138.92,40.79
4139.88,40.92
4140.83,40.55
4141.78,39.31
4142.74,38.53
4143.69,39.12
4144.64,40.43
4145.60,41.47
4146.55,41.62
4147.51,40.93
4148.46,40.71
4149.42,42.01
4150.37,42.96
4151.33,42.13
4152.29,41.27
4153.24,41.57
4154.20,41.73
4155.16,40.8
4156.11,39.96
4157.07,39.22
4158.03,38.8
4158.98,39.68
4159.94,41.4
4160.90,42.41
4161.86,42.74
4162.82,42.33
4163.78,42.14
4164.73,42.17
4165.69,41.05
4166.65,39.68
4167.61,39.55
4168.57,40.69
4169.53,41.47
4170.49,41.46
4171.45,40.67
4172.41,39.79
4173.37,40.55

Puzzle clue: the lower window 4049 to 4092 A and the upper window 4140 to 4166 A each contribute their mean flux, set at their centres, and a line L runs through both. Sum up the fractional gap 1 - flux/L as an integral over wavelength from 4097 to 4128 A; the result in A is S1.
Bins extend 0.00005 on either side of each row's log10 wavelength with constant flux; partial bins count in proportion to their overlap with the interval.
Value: 2.8 A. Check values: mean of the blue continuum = 40.2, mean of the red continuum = 41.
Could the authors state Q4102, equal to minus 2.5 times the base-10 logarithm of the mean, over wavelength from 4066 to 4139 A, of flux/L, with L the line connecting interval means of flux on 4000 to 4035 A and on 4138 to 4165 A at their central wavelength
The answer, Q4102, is 0.07 mag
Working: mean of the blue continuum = 40.9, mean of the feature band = 38.5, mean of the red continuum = 41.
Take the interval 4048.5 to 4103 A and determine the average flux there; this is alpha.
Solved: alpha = 38.8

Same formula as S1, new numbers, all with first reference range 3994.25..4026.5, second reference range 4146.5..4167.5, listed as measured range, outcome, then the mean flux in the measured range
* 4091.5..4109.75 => 2.90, 34.6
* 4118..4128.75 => 0.53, 39.2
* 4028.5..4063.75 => 0.42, 40.6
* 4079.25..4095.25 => 0.51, 39.9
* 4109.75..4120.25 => 0.32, 39.9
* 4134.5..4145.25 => 0.26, 40.2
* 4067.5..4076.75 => 0.28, 39.9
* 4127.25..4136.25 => 0.39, 39.4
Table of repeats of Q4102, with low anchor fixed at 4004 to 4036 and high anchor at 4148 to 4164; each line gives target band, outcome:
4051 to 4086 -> 0.021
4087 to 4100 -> 0.100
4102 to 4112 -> 0.138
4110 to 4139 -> 0.037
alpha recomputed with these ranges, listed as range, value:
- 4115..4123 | 39.5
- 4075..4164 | 39.1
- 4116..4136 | 39.4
